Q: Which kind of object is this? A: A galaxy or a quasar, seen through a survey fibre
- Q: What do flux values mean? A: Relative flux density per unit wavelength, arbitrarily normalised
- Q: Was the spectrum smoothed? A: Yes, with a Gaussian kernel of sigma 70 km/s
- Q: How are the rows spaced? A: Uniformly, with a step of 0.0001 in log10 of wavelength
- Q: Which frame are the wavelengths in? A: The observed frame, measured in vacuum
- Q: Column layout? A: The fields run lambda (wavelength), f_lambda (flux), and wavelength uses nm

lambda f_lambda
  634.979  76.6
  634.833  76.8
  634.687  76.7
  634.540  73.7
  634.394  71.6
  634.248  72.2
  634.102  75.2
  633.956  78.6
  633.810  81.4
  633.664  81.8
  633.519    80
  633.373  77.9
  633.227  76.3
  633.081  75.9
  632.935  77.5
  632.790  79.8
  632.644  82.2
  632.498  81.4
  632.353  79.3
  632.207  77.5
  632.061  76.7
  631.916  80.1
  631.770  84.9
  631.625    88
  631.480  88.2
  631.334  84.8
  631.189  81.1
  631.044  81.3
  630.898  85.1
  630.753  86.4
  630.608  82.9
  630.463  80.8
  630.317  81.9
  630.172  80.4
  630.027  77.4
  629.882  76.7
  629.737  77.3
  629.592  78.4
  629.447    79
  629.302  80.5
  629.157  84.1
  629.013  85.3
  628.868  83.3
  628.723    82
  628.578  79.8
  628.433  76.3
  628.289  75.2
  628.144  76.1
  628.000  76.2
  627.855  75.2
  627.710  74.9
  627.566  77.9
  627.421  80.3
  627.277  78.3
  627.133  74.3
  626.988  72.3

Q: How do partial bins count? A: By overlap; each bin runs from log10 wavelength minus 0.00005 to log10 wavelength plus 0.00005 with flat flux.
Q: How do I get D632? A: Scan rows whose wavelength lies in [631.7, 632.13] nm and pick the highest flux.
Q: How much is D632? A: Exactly 84.9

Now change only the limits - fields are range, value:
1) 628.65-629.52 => 85.3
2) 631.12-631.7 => 88.2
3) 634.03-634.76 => 76.7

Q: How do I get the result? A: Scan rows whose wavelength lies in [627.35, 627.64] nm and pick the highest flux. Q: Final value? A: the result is 80.3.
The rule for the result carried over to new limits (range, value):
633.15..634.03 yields 81.8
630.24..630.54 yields 81.9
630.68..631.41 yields 86.4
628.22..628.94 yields 83.3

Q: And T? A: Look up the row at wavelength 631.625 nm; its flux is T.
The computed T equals 88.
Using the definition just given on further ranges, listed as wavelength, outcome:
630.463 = 80.8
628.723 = 82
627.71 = 74.9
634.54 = 73.7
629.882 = 76.7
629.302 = 80.5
